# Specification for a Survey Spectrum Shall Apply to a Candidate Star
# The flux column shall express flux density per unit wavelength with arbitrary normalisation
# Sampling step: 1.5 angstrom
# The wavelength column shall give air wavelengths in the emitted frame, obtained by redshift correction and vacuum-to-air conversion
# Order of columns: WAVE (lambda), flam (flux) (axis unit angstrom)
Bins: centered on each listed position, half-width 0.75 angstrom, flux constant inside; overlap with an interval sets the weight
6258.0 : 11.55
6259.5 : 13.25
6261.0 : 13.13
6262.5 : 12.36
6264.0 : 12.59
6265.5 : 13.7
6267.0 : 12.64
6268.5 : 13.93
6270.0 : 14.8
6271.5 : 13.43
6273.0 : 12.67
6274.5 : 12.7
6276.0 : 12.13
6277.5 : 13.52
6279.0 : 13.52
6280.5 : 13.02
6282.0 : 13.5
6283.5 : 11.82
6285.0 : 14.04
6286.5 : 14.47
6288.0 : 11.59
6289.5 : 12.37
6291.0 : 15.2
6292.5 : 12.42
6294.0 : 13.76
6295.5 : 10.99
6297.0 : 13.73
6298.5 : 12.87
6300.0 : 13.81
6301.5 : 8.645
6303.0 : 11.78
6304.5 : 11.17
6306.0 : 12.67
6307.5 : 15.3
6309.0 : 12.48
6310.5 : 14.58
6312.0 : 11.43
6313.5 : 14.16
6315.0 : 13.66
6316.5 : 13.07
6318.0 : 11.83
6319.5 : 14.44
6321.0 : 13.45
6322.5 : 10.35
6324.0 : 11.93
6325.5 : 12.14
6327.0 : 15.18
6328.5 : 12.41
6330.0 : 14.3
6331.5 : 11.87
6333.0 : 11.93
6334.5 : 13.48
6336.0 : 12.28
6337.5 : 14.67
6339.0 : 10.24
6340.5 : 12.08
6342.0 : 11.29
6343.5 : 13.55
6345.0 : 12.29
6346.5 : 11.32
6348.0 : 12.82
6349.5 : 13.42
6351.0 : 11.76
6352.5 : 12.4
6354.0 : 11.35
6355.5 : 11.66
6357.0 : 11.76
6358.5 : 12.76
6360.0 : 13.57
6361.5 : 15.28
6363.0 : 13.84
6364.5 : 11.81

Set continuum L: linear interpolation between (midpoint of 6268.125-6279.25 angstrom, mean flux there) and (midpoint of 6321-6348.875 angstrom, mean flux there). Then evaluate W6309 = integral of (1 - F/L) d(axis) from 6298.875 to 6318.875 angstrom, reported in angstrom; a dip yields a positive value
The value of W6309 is 0.2 angstrom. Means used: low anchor 13.3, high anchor 12.5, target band 12.7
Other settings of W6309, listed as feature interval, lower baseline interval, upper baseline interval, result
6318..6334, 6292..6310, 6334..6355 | -0.5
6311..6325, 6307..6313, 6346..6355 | 0.5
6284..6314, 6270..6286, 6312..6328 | 0.4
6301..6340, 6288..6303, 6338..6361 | -0.9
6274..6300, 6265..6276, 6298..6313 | -0.3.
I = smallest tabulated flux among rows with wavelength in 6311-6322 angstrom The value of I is 11.43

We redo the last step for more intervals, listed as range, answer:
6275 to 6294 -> 11.59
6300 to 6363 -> 8.645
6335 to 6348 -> 10.24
